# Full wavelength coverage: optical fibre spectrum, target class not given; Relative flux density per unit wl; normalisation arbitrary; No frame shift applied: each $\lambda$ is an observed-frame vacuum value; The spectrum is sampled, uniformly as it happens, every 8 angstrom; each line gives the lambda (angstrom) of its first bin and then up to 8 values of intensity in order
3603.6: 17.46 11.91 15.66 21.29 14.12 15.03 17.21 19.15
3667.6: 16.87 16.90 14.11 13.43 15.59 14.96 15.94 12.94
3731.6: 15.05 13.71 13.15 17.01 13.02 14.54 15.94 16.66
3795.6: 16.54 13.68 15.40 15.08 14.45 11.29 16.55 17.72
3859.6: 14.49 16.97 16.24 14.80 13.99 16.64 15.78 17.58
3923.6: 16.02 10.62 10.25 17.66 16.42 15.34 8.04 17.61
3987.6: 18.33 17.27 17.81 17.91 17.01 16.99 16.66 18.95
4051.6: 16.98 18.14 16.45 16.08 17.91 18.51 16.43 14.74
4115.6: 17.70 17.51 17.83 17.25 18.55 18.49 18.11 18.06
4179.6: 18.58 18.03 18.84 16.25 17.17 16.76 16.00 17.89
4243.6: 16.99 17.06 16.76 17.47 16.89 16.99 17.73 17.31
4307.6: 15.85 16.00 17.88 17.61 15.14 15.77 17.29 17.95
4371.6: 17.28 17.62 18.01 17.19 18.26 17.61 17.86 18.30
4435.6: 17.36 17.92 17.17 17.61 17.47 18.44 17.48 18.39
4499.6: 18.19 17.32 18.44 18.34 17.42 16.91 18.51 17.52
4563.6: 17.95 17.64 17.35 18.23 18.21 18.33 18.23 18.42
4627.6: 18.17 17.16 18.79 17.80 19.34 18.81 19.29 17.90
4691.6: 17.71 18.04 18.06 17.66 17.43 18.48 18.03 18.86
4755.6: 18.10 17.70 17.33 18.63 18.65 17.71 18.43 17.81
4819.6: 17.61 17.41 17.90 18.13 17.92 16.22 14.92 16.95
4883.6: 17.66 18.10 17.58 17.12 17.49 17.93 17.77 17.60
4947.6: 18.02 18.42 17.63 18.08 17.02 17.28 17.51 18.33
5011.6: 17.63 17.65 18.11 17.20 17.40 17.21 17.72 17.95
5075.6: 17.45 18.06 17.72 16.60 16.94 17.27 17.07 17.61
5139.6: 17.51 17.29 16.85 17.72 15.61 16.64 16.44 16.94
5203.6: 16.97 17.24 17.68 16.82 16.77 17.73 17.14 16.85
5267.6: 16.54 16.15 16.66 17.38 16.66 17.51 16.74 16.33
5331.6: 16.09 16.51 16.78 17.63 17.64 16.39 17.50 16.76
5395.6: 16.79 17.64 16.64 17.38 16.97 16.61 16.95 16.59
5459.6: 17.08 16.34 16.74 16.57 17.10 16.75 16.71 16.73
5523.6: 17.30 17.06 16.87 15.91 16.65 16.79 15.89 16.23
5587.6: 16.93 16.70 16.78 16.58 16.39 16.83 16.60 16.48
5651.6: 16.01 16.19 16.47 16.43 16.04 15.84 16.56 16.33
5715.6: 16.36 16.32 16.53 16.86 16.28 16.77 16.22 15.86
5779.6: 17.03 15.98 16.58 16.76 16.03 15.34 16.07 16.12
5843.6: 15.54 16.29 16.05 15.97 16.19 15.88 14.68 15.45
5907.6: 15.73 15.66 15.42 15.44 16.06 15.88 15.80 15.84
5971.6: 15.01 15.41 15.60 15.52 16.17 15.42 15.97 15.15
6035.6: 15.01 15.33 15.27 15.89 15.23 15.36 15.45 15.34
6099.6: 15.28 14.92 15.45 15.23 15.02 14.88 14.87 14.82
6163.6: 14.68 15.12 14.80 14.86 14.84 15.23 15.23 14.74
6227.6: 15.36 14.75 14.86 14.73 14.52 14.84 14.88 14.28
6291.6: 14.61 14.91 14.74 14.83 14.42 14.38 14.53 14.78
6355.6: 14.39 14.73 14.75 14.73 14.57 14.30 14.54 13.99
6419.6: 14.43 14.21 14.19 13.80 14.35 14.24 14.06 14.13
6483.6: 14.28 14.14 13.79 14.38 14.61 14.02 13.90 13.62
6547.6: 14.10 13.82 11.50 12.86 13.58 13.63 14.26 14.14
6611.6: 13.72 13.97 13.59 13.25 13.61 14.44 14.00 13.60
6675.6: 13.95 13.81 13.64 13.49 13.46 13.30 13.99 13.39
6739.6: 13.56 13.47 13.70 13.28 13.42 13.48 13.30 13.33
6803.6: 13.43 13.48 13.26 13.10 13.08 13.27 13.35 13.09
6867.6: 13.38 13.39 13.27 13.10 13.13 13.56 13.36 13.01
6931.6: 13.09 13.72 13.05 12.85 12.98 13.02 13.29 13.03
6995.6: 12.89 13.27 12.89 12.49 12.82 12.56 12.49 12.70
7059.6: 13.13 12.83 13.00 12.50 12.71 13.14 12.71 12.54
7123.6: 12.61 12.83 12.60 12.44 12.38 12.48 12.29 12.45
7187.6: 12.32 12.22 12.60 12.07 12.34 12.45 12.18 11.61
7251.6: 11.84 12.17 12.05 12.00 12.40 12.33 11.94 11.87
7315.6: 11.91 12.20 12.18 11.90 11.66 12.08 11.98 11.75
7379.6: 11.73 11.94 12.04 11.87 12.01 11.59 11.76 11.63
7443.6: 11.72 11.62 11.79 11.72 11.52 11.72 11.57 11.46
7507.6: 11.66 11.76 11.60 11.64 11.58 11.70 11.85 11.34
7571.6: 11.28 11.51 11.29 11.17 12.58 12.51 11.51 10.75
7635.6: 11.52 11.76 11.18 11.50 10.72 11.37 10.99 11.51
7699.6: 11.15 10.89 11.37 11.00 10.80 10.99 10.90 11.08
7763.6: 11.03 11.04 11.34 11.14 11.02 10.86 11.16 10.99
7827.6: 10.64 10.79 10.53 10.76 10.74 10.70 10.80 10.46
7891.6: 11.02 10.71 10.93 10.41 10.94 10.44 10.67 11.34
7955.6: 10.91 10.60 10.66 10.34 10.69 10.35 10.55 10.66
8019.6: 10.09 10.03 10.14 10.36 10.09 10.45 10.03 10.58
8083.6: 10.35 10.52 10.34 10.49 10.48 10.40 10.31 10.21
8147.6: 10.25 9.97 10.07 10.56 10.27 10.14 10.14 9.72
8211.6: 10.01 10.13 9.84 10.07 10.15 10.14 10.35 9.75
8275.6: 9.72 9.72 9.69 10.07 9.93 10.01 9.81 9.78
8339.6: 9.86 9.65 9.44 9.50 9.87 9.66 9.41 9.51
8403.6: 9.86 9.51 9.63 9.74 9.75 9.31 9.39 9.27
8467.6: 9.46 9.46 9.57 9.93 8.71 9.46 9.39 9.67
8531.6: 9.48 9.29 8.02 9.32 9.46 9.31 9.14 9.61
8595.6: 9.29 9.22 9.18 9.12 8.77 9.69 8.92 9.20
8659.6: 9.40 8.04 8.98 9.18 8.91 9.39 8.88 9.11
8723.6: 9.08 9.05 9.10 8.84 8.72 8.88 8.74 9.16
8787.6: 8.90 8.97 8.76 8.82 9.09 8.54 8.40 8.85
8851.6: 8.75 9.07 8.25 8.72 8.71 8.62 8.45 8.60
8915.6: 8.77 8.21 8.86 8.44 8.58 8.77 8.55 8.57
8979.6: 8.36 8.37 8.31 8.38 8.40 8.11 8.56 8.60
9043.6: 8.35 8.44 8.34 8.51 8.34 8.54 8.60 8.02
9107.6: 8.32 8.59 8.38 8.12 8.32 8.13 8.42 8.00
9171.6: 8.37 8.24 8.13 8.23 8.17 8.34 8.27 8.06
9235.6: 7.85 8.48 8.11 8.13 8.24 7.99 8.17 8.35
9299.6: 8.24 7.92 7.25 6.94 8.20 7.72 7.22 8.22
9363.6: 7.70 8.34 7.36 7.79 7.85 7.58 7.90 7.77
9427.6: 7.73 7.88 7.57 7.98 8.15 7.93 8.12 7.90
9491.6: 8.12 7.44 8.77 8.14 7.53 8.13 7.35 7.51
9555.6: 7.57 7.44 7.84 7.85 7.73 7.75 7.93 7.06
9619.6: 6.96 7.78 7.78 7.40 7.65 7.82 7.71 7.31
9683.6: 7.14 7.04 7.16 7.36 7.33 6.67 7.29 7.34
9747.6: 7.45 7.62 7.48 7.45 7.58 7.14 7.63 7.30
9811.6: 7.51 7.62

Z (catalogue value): 0.000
